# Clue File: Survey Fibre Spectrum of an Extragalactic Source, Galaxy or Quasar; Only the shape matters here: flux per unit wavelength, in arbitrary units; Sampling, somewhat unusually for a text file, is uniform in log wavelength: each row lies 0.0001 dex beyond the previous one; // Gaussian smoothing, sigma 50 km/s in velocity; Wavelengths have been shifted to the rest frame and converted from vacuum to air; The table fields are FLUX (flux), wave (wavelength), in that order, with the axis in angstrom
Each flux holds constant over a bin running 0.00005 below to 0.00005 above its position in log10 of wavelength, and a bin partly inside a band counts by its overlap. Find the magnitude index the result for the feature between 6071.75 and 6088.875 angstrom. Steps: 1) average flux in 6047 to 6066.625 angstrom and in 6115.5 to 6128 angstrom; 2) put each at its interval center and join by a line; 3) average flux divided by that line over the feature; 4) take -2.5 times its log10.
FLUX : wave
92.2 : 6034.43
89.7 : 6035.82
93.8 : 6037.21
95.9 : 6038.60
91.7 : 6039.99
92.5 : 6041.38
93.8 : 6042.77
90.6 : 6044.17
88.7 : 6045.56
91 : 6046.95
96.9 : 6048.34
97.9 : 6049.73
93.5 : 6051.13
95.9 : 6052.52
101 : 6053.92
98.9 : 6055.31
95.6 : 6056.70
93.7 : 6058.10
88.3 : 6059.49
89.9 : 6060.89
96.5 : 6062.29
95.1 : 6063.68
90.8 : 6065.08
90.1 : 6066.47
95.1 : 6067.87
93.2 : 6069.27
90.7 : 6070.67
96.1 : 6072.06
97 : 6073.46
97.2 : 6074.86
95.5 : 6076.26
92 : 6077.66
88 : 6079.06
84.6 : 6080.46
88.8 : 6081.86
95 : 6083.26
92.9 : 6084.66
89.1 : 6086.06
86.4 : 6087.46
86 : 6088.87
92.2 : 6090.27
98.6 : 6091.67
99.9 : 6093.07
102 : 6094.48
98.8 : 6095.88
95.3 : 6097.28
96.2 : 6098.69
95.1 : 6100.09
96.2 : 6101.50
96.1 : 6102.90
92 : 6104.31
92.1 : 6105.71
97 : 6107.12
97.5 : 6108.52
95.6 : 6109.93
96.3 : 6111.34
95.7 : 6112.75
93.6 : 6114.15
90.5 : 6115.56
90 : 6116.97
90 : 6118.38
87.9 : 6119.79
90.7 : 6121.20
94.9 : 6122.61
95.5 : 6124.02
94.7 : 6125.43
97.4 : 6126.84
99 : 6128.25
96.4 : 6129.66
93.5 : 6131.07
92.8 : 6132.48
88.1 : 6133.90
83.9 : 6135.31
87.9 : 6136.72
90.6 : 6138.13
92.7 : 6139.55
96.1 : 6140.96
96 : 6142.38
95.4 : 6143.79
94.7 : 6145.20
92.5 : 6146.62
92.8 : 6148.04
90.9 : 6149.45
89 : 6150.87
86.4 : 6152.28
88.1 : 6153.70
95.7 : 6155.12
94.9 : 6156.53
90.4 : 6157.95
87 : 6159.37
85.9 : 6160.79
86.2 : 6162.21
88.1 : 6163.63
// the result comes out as 0.03 mag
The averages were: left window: 94.6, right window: 92.7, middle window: 91.5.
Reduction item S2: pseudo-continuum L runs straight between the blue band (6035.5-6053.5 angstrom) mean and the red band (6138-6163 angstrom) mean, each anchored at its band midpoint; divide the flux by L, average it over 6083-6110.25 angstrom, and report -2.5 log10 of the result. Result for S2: -0.027 mag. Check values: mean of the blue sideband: 93.4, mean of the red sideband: 91.4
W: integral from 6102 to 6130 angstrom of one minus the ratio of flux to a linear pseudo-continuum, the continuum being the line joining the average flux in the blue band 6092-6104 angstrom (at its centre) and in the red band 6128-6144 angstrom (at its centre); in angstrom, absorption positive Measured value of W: 0.2 angstrom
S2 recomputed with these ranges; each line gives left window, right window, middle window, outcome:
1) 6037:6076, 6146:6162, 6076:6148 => -0.02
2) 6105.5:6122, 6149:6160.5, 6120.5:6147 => -0.02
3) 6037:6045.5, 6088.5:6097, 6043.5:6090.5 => 0.02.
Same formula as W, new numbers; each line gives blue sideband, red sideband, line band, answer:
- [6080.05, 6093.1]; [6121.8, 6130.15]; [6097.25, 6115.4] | -0.3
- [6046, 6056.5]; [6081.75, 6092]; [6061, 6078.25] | -0.1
